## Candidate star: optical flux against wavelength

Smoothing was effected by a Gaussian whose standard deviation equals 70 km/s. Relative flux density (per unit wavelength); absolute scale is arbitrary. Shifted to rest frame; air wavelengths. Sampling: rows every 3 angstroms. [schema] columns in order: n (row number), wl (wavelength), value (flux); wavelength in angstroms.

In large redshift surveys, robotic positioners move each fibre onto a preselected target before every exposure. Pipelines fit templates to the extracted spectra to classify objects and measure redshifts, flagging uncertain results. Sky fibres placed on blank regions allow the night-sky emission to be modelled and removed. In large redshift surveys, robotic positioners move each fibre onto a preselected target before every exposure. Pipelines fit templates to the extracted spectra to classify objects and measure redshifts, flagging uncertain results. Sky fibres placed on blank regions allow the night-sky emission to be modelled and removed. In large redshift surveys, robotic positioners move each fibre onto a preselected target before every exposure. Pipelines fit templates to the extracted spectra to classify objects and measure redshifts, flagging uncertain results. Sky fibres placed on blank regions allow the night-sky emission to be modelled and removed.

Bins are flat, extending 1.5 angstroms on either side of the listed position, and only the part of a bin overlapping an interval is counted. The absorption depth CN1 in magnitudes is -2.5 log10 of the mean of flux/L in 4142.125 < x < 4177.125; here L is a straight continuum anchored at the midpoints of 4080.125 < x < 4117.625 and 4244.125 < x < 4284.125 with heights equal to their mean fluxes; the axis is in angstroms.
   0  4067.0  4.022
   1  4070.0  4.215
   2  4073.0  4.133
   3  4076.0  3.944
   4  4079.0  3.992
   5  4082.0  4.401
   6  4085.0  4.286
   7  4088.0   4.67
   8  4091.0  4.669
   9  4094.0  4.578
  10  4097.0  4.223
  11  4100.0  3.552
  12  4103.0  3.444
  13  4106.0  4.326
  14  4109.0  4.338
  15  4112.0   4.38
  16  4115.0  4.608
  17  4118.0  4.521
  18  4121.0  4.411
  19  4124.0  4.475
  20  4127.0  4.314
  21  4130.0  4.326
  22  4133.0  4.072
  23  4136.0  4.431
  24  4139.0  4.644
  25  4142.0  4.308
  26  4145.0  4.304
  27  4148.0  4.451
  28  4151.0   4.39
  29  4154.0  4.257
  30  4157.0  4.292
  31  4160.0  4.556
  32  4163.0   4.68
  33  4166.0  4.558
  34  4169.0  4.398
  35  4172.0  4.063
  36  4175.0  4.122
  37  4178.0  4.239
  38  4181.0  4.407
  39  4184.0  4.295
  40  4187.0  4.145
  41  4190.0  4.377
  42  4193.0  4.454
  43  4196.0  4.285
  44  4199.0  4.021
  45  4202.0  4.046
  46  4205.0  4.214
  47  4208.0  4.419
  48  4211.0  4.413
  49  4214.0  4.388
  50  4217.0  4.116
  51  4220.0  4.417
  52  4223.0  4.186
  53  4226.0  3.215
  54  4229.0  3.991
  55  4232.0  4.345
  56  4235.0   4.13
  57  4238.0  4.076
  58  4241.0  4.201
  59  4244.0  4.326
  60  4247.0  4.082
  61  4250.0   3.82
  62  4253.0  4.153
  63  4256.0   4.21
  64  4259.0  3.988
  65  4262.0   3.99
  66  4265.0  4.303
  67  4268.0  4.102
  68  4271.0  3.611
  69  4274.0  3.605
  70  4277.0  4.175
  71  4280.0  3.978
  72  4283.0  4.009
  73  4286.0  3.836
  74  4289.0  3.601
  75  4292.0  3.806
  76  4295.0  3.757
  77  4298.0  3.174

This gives -0.04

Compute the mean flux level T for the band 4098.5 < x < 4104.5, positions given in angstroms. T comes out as 3.5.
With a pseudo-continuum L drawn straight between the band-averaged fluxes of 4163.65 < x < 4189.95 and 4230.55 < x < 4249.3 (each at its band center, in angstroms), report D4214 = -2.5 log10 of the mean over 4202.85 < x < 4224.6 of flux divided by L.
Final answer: -0.02 mag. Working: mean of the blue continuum 4.3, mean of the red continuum 4.18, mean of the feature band 4.29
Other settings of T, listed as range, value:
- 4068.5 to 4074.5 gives 4.17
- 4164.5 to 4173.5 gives 4.34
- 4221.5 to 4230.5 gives 3.8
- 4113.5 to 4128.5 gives 4.47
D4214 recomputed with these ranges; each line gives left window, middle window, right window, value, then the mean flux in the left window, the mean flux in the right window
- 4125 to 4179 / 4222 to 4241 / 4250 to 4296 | 0.02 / 4.36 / 3.94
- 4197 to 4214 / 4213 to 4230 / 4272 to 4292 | 0.03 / 4.24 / 3.86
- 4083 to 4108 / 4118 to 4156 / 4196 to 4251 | -0.04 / 4.22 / 4.14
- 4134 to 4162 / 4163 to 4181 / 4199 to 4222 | 0.01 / 4.4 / 4.27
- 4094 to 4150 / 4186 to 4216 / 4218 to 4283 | -0.04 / 4.29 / 4.04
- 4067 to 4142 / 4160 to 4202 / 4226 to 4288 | -0.04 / 4.28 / 4.02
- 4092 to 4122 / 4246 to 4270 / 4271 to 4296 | -0.05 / 4.24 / 3.83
